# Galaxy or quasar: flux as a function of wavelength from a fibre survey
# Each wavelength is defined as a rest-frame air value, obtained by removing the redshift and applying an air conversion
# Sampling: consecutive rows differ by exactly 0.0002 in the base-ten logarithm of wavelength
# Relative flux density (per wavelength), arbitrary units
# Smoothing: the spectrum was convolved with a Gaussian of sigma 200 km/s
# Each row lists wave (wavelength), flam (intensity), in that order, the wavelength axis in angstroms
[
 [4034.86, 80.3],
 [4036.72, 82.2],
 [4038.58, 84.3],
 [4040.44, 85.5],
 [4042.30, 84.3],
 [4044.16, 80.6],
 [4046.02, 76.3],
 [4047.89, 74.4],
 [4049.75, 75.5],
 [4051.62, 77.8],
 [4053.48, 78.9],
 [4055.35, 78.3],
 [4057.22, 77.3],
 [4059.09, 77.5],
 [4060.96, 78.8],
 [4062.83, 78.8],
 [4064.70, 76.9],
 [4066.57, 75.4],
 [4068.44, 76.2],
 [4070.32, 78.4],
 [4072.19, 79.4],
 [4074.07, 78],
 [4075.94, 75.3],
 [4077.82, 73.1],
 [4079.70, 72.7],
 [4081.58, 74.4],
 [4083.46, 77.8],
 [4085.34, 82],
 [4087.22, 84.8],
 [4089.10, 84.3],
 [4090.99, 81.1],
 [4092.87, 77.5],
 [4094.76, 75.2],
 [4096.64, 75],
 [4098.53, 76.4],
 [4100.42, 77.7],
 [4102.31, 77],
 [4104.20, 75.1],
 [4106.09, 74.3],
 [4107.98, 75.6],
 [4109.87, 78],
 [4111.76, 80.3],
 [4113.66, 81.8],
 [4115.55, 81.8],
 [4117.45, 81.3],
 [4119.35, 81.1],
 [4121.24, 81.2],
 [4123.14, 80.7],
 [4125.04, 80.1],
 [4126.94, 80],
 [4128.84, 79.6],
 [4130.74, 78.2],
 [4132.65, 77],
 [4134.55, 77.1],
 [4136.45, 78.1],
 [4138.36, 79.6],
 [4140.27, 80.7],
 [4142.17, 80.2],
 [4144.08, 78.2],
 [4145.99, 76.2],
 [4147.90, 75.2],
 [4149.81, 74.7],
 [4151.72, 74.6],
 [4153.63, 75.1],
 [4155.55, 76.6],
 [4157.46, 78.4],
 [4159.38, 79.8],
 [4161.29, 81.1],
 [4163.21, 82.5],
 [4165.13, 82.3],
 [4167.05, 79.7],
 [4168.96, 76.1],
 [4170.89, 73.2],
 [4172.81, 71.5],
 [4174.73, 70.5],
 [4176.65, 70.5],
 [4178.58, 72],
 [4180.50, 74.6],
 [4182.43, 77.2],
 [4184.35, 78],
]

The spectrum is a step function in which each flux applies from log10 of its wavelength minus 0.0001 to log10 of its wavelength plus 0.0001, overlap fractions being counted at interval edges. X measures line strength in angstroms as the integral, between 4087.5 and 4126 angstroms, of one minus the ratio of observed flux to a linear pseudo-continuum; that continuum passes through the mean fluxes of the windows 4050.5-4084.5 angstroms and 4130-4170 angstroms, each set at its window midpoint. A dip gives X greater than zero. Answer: -0.7 angstroms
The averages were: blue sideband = 76.9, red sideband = 78.1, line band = 78.9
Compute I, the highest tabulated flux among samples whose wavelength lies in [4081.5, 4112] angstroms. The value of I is 84.8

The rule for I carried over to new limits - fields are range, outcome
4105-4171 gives 82.5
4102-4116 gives 81.8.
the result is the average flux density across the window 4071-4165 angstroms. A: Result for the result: 78.3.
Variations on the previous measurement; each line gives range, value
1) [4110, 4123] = 81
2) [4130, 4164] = 77.9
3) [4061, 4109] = 77.3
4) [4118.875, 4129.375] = 80.5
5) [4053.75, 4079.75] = 77.1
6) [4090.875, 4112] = 76.7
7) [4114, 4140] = 79.7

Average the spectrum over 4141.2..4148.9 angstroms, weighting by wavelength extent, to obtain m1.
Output 77.5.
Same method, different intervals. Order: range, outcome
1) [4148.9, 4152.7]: 74.7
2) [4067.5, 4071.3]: 77.4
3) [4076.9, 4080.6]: 72.9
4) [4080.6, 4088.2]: 79.8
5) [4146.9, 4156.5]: 75.2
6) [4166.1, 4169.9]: 78.1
